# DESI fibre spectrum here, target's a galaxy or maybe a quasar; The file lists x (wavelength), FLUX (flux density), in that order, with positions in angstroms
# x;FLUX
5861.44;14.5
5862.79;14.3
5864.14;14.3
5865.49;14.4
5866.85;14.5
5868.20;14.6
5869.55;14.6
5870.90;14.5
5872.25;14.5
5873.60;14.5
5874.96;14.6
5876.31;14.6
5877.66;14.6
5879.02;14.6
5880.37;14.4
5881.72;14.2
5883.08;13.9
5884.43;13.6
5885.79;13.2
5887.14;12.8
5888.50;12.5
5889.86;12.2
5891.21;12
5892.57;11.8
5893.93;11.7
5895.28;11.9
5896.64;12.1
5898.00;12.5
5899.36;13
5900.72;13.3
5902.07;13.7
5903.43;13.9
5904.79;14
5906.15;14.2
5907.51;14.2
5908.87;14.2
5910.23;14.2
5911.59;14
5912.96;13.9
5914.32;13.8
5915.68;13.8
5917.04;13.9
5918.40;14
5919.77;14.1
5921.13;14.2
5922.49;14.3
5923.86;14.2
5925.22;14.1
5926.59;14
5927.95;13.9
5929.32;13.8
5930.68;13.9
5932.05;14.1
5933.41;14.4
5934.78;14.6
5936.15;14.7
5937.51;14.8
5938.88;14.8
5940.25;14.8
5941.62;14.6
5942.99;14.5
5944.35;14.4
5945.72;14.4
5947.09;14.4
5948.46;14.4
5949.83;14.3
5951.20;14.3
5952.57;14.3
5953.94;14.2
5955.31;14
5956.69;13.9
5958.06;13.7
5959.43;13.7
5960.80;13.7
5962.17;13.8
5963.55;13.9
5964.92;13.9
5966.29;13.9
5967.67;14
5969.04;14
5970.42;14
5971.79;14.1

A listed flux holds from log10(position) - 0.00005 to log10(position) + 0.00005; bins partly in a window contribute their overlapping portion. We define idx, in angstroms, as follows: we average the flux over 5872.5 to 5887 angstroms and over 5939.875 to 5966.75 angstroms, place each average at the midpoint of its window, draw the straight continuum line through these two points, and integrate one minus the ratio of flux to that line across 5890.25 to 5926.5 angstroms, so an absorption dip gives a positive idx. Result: 1.7 angstroms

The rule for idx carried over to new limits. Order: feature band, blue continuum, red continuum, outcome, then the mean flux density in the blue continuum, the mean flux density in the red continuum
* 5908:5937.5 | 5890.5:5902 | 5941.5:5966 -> -2.1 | 12.4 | 14.1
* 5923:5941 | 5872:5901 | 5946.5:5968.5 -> -0.7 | 13.3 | 14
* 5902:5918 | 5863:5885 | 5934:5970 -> 0.4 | 14.4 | 14.2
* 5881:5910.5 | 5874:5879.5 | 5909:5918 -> 2.3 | 14.6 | 14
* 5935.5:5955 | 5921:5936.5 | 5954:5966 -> -0.7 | 14.2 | 13.8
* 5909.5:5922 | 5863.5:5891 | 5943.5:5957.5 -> 0.1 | 14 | 14.3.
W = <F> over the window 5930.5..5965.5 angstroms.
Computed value 14.3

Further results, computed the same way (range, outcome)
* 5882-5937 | 13.6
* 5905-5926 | 14.1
